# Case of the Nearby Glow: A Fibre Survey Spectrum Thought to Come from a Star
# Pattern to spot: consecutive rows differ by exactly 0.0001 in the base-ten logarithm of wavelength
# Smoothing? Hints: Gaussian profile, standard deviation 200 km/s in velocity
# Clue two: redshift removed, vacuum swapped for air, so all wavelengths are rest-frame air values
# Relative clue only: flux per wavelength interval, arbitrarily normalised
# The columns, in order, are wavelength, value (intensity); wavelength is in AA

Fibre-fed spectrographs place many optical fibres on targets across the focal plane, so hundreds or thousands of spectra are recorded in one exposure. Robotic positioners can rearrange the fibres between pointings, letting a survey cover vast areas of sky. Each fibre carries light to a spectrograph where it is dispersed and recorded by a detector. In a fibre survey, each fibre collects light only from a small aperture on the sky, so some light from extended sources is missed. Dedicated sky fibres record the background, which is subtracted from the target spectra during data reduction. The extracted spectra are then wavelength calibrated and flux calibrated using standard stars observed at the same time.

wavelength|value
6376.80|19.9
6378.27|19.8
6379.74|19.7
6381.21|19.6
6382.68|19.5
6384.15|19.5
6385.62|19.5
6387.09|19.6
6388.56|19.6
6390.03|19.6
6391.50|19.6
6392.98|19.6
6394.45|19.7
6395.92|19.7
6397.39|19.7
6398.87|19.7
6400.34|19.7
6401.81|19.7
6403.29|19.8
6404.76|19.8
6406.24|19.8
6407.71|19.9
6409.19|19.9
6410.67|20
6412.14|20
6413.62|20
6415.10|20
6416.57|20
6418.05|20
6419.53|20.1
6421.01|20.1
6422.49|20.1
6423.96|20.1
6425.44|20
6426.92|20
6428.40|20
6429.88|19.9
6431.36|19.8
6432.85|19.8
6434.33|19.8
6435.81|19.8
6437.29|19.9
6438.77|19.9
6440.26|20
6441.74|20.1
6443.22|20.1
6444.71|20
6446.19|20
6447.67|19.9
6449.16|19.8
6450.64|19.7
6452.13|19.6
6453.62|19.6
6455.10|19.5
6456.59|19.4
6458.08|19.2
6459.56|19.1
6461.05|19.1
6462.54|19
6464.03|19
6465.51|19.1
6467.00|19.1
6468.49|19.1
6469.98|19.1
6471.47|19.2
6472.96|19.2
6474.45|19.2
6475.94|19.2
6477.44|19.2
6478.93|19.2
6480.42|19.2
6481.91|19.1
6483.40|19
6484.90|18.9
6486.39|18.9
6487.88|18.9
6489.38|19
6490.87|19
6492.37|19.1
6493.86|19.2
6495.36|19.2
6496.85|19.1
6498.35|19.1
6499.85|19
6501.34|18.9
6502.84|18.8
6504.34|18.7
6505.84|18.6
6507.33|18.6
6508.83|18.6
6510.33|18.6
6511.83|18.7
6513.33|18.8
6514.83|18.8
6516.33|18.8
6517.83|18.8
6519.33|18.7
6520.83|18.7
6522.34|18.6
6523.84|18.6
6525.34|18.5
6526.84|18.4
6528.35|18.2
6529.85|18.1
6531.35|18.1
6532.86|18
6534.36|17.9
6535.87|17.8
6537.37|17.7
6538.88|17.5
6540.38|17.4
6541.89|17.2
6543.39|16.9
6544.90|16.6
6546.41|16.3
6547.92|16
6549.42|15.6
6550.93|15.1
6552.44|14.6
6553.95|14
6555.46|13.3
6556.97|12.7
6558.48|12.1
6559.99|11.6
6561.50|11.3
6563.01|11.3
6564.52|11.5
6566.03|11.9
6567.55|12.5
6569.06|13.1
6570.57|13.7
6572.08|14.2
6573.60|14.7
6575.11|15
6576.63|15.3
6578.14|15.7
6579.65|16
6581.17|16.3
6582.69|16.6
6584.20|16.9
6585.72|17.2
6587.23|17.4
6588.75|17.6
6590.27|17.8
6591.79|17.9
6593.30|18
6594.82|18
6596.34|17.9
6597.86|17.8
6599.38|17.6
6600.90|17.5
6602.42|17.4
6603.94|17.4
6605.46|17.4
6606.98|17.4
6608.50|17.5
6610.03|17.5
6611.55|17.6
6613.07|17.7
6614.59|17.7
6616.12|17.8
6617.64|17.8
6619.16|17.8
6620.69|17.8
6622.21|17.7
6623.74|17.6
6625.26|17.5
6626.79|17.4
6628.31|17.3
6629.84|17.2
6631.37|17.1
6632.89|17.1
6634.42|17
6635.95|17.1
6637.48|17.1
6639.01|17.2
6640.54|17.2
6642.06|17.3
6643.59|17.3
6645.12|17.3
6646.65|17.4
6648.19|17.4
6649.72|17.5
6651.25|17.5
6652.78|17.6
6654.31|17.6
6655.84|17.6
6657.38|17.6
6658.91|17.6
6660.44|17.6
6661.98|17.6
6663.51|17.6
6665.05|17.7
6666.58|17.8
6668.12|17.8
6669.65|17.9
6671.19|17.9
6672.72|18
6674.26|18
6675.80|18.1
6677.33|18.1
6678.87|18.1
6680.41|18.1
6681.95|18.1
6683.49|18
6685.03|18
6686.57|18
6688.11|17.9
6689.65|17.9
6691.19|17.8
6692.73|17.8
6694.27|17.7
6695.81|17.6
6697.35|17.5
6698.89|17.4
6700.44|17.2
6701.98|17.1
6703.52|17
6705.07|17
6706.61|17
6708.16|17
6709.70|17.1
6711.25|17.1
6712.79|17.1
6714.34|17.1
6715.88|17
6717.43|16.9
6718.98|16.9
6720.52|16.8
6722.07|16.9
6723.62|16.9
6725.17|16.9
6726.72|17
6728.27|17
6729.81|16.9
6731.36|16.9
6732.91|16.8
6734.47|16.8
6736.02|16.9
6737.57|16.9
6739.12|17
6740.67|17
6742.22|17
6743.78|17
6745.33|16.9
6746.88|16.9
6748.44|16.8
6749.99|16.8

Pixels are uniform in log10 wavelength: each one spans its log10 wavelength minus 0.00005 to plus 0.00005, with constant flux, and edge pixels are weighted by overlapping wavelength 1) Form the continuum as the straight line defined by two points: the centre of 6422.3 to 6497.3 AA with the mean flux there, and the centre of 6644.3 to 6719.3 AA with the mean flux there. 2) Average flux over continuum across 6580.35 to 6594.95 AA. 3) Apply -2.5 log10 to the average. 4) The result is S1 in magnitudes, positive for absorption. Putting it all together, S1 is 0.06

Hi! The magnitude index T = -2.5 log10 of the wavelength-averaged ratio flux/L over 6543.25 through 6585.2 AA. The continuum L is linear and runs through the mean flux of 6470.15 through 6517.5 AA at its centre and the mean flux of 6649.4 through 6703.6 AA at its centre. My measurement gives 0.28 mag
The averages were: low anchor 19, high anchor 17.7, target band 14.3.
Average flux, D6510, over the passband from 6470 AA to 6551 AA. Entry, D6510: 18.4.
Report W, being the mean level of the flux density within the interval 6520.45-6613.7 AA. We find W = 16.2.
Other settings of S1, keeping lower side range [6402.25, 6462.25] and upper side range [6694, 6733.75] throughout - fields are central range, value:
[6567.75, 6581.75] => 0.239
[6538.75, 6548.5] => 0.117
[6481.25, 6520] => 0.016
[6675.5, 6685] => -0.042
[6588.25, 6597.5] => 0.023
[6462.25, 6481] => 0.017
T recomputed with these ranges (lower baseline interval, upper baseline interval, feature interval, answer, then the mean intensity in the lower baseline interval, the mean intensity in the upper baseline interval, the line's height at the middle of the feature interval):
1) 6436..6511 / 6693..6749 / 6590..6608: 0.03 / 19.2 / 17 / 18.1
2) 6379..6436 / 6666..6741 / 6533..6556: 0.15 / 19.8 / 17.4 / 18.7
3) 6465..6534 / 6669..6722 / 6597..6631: 0.03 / 18.8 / 17.5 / 18.1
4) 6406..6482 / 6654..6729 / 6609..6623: 0.03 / 19.7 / 17.5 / 18.2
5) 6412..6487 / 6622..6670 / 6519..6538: 0.03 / 19.6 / 17.4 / 18.7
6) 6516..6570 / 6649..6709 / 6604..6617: -0.05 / 15.9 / 17.7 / 16.8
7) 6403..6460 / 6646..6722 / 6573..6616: 0.08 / 19.9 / 17.5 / 18.4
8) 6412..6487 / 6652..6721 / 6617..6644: 0.04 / 19.6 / 17.6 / 18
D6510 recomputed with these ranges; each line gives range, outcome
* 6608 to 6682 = 17.6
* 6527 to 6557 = 16.6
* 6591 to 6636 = 17.6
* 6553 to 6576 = 12.9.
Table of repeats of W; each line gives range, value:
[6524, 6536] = 18.2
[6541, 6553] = 16.1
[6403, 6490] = 19.6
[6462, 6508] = 19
